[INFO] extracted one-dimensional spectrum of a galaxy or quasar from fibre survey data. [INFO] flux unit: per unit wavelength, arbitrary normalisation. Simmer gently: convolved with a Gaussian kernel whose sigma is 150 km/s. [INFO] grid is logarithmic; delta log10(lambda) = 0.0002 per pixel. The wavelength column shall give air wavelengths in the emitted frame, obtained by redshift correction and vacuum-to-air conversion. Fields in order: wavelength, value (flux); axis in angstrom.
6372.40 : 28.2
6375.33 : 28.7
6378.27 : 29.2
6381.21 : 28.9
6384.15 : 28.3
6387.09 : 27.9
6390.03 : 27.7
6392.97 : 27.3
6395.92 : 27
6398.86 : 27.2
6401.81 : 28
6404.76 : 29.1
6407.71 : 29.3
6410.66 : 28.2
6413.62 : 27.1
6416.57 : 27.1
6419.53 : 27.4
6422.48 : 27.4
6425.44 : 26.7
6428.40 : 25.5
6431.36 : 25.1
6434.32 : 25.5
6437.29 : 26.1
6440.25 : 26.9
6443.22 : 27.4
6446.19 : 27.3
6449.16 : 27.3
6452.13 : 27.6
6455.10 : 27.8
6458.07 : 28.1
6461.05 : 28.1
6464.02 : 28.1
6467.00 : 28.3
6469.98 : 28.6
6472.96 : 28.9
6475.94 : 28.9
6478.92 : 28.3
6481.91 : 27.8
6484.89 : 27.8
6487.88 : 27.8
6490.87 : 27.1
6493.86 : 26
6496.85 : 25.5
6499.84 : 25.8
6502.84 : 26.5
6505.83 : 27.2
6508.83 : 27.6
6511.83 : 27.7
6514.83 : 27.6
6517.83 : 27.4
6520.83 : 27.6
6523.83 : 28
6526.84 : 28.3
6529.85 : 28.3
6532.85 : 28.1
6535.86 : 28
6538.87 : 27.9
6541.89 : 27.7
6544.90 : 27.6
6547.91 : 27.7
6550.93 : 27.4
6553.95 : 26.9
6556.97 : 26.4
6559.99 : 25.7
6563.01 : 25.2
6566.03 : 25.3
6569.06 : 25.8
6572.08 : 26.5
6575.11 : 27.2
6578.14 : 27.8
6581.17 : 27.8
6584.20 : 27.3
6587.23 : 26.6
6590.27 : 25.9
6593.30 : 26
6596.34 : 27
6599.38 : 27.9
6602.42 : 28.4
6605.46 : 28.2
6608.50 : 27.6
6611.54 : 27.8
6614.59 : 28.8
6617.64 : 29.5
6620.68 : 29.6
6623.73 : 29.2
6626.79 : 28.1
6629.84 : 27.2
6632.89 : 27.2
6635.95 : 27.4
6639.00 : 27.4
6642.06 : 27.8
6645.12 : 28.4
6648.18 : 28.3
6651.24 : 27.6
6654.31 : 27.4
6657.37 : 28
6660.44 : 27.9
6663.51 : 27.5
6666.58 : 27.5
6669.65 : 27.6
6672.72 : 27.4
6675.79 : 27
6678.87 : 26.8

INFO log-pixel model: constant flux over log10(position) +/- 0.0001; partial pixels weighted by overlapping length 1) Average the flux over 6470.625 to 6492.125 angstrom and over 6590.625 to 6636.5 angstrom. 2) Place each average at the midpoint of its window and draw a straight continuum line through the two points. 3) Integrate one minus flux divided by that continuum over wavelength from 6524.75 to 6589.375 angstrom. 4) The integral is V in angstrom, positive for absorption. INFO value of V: 2.1 angstrom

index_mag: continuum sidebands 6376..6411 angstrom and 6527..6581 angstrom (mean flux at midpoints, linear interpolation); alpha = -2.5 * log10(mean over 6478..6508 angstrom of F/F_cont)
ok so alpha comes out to 0.02 mag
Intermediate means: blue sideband 28.2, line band 27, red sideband 27.1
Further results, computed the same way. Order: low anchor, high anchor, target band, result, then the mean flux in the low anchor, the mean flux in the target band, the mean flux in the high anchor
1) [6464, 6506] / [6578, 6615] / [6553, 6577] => 0.05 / 27.5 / 26.1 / 27.4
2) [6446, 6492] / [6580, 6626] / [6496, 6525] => 0.03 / 28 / 27.1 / 27.8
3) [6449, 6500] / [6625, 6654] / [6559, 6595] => 0.05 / 27.7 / 26.4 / 27.7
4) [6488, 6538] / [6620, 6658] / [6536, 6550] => -0.01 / 27.3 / 27.7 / 27.9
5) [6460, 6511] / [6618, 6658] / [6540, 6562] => 0.03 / 27.5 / 27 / 28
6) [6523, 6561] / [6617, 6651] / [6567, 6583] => 0.03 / 27.5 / 27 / 28.1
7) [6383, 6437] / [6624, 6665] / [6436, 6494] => -0.01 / 27.3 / 27.8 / 27.7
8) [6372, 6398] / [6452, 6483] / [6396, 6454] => 0.04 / 28.1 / 27.2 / 28.3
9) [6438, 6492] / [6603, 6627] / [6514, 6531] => 0.01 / 27.9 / 27.9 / 28.6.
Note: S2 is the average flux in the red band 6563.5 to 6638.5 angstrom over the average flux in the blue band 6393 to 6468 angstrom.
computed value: 1.01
